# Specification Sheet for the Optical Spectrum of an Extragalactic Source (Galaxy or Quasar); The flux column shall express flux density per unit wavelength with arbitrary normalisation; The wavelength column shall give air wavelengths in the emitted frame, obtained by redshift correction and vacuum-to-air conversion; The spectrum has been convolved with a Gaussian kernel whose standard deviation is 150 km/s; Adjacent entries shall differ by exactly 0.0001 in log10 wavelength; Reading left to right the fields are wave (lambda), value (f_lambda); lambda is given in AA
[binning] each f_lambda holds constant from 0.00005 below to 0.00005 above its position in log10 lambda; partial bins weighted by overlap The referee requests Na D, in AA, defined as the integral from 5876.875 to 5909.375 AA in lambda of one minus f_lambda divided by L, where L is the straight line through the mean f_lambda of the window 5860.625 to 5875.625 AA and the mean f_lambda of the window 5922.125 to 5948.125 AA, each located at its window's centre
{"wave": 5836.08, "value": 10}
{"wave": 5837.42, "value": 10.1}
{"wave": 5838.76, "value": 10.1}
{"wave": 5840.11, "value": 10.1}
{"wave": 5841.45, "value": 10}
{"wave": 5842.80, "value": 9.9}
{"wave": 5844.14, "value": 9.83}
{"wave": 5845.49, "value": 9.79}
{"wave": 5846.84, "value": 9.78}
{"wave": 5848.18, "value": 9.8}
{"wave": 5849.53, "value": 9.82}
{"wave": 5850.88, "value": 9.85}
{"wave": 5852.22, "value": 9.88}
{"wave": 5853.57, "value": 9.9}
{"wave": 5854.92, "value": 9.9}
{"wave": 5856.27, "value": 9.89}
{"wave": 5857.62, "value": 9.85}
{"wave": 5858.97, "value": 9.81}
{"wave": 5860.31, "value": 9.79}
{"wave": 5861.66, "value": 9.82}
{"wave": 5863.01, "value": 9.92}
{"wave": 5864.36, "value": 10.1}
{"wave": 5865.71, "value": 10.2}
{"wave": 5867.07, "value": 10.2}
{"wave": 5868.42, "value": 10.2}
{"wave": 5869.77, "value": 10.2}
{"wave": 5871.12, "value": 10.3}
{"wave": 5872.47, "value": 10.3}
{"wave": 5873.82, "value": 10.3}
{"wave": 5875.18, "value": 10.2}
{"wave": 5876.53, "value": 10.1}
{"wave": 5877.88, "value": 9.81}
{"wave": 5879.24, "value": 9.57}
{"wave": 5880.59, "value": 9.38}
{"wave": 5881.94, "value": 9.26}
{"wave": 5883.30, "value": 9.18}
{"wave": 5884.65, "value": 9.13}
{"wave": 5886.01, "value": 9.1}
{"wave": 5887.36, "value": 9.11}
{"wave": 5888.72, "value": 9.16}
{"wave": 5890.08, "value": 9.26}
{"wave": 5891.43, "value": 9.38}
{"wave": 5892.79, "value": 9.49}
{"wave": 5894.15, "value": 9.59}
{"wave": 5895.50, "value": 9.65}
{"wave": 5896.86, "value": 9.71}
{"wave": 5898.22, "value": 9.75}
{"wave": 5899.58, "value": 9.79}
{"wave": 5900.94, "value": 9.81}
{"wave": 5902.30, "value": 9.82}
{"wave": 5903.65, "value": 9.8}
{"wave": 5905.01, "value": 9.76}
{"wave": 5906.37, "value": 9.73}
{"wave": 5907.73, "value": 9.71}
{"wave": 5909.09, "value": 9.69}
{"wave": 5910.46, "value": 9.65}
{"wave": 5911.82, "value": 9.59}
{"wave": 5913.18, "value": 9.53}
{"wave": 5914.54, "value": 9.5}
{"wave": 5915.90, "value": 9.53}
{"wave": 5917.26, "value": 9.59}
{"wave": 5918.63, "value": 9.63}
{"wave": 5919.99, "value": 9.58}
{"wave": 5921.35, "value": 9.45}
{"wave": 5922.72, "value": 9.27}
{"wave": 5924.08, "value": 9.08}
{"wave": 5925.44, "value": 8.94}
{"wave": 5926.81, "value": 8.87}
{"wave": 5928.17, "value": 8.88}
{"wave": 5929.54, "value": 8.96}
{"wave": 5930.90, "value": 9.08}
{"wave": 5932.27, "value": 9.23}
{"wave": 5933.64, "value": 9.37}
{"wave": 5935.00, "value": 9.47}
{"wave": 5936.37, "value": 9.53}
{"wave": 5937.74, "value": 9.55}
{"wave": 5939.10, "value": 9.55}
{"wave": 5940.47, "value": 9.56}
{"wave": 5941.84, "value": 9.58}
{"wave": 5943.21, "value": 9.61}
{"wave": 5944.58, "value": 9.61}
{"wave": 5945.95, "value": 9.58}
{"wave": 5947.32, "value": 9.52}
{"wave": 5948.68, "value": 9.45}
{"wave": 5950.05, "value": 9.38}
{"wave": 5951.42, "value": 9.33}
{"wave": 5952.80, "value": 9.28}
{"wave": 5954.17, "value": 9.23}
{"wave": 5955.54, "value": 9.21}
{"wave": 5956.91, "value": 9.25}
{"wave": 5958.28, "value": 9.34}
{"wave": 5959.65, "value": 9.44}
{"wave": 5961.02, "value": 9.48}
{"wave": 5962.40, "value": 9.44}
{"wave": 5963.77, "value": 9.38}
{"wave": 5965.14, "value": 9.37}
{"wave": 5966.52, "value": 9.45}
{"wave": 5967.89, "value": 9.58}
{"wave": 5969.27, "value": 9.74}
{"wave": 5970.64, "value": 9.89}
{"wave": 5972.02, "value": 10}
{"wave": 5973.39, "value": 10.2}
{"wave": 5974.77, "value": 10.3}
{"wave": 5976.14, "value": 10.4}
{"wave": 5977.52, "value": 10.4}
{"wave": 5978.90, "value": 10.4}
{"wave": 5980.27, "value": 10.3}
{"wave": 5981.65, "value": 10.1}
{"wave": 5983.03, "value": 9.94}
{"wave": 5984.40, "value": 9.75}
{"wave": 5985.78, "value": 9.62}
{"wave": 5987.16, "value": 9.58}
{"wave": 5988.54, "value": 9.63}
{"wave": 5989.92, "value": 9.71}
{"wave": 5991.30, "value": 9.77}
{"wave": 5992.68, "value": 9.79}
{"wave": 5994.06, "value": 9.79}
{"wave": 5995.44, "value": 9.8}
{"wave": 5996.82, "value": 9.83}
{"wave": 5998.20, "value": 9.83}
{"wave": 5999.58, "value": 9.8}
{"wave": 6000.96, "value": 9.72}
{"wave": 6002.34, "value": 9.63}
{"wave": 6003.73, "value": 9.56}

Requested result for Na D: 1.0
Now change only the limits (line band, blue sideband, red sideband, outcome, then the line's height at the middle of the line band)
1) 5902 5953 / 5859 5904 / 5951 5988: 1.5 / 9.73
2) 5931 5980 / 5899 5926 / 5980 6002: 0.5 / 9.7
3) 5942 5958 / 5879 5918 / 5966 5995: 0.6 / 9.77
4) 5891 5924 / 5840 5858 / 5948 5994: 0.6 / 9.79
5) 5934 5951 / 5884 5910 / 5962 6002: 0.3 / 9.71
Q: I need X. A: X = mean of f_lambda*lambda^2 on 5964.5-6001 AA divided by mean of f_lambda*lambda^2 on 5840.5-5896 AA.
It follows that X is 1.05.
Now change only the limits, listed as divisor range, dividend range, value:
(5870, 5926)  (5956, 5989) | 1.05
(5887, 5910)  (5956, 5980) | 1.04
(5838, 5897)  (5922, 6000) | 1.01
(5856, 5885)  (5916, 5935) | 0.95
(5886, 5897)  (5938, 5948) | 1.04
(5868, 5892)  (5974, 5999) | 1.07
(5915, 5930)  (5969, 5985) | 1.11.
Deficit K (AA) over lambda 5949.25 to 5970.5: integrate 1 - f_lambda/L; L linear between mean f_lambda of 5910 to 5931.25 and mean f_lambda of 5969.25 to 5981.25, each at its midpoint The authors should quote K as 1.2 AA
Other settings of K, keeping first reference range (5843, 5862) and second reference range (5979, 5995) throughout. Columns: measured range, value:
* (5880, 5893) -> 0.8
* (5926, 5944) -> 0.9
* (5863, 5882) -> -0.4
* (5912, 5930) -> 1.0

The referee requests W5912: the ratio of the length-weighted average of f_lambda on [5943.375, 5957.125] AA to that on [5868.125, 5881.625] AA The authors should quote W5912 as 0.94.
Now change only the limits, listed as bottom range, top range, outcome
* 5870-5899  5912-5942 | 0.97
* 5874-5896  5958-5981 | 1.04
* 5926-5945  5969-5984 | 1.09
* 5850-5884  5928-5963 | 0.95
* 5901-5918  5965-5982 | 1.04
